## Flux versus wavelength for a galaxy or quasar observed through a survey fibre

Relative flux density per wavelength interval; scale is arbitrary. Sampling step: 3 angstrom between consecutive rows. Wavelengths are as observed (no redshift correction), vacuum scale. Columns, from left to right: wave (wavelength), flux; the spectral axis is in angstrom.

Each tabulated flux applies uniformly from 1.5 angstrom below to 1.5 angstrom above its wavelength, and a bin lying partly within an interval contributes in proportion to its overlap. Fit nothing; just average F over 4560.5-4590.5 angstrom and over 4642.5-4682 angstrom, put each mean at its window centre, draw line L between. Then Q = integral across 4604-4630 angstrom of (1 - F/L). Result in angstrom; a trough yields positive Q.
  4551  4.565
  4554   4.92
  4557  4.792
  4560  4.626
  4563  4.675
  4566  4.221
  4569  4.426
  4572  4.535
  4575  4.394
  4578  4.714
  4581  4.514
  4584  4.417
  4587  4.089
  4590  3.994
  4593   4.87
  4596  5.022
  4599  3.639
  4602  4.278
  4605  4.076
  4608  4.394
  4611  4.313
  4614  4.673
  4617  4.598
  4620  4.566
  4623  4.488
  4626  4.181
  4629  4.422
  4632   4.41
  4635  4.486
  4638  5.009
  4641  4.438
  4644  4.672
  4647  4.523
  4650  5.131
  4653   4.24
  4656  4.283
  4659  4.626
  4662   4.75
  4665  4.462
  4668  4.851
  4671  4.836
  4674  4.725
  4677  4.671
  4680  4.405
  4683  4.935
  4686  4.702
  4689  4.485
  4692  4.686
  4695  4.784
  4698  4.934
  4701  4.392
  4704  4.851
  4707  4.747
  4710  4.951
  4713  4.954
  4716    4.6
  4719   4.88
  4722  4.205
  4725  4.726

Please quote 0.59 angstrom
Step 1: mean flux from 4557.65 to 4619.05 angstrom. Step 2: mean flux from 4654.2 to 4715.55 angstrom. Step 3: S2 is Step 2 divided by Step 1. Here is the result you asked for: 1.1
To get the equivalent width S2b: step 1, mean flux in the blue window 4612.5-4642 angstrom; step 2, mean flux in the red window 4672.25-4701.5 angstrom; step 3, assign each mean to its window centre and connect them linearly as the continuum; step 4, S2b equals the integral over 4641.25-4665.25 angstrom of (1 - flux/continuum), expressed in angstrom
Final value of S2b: 0.1 angstrom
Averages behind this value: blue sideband 4.53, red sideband 4.68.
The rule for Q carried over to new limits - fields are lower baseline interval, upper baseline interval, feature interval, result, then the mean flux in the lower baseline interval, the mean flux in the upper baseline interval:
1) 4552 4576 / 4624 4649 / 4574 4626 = 1.7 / 4.58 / 4.53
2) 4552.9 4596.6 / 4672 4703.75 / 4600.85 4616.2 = 0.7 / 4.53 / 4.68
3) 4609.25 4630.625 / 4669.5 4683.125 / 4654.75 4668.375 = 0.2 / 4.46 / 4.69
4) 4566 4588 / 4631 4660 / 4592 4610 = 0.5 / 4.43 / 4.58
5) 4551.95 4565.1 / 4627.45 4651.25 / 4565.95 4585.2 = 0.9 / 4.72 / 4.63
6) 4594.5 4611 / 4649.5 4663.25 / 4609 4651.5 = -1.3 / 4.28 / 4.57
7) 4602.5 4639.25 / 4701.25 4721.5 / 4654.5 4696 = -0.1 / 4.46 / 4.77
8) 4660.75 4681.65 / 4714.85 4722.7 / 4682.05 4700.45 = -0.4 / 4.67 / 4.6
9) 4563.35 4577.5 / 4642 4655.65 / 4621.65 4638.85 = 0.3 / 4.44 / 4.6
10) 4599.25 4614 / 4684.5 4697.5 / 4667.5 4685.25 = -0.5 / 4.25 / 4.69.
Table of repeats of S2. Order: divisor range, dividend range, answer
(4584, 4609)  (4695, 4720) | 1.11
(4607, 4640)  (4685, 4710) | 1.05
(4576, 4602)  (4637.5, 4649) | 1.06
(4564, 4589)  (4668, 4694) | 1.06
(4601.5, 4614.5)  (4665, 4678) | 1.10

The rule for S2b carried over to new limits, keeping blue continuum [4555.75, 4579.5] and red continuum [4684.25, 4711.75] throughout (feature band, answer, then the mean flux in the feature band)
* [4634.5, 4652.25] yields -0.2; 4.7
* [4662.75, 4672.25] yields -0.1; 4.72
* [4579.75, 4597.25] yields 0.4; 4.48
